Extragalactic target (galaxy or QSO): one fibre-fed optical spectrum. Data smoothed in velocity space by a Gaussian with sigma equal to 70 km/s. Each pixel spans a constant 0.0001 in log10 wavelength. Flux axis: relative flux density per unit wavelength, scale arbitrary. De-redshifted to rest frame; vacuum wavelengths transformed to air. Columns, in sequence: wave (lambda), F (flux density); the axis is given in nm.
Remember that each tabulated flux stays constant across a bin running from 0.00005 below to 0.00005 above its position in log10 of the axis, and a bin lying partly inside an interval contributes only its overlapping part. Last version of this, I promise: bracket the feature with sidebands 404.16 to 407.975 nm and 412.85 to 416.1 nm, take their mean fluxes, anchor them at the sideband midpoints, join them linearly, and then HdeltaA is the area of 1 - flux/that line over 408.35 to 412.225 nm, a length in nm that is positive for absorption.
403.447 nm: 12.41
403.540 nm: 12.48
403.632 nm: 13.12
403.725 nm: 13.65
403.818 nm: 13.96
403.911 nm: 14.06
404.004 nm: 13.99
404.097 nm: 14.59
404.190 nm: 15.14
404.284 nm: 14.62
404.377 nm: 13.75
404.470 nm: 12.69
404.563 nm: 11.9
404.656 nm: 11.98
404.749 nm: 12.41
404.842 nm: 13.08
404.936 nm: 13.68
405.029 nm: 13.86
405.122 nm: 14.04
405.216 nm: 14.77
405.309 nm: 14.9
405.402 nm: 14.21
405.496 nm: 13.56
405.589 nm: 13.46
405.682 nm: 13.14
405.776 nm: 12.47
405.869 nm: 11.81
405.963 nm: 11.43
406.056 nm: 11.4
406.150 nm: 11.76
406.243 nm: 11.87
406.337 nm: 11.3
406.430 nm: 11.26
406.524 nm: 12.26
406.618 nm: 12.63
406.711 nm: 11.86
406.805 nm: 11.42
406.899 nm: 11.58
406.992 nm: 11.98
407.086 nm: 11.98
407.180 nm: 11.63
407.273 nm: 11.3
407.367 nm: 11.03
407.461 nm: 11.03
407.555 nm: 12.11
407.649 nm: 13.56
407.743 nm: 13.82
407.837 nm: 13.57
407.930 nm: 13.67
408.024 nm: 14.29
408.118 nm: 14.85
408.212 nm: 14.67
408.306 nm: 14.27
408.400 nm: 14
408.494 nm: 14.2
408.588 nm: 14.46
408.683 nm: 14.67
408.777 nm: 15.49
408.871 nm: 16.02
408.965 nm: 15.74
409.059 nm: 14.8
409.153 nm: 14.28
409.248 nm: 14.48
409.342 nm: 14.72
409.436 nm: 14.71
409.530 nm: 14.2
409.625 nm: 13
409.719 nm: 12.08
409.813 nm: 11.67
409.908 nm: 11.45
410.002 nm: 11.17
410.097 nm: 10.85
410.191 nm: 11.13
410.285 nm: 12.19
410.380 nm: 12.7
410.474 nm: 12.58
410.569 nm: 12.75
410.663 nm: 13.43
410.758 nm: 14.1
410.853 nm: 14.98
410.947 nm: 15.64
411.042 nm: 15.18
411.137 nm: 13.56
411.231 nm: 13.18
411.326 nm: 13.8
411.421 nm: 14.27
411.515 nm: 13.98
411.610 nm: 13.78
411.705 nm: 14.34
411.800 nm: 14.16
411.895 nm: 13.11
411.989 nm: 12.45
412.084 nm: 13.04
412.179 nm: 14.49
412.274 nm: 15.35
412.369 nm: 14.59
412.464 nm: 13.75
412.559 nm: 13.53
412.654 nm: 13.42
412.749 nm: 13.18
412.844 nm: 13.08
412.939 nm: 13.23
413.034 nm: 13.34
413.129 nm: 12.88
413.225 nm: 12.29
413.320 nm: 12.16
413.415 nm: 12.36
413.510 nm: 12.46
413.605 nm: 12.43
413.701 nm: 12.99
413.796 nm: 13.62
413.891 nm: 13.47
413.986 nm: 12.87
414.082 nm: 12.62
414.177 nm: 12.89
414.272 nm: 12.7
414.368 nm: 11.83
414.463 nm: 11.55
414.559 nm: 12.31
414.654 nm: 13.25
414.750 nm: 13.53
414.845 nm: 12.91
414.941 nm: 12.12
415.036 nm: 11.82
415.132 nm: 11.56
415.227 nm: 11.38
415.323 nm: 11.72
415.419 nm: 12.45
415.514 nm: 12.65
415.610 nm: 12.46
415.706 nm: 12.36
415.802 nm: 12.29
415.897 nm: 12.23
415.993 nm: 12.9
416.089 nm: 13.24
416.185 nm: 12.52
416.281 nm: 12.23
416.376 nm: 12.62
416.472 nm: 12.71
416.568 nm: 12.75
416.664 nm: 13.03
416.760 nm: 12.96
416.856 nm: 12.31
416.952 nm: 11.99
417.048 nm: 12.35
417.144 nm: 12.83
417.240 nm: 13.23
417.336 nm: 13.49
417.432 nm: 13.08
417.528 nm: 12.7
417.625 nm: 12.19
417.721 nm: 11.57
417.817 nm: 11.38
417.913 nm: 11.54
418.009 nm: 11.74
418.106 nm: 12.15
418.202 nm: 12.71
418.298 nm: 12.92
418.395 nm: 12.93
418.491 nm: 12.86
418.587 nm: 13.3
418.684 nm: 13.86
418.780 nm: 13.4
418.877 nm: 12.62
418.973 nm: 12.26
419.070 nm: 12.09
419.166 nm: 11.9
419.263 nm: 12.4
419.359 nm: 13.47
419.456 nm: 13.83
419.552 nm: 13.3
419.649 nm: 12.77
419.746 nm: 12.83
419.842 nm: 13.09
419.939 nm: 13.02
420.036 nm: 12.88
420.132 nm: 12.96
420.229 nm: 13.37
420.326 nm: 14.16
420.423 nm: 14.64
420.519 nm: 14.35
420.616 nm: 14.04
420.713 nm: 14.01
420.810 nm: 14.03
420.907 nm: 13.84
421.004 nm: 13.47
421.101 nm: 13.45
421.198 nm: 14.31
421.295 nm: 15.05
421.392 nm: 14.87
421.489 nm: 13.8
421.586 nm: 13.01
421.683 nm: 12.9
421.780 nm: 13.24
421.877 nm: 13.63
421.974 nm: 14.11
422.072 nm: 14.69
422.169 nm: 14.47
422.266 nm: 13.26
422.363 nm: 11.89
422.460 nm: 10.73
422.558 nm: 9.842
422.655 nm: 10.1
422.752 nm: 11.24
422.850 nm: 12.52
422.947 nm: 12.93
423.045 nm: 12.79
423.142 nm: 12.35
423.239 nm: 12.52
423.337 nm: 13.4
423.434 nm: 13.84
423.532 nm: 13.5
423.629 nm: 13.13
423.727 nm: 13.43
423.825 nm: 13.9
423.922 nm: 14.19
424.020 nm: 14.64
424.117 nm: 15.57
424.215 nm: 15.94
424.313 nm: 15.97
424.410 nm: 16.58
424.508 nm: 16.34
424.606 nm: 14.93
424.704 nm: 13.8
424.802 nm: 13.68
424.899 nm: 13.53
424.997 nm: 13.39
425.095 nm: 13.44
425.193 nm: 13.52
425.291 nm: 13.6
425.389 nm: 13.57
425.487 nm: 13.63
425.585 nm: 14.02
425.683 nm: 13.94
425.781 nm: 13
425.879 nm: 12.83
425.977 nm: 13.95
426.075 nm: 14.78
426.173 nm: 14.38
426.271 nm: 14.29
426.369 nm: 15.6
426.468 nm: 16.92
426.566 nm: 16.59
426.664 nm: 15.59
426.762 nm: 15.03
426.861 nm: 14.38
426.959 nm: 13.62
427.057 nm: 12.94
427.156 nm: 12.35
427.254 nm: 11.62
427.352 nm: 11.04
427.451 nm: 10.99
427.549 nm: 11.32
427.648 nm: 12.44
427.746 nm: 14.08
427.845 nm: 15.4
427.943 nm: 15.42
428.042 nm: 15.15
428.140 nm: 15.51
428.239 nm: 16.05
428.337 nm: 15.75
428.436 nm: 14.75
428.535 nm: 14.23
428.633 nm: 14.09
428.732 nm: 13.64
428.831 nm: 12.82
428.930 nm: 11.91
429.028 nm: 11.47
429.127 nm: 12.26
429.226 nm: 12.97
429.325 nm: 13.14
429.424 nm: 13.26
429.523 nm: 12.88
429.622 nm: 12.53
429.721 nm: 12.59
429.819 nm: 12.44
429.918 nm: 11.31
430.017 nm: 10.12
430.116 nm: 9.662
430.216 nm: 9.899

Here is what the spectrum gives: -0.33 nm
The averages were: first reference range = 12.7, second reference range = 12.6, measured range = 13.7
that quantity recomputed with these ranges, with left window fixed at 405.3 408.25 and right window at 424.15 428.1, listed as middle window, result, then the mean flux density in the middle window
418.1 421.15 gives 0.08 nm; 13.2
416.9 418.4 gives 0.11 nm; 12.4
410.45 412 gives -0.12 nm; 13.9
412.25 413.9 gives -0.02 nm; 13.2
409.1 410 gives -0.04 nm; 13.3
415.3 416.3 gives 0.06 nm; 12.5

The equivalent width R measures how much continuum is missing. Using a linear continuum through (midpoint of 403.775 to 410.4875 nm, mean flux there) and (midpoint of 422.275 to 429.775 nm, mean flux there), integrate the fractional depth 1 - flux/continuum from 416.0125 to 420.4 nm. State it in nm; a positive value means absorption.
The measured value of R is 0.22 nm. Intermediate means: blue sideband 13.1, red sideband 13.6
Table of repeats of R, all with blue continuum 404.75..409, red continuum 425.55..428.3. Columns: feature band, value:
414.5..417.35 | 0.21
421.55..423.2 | 0.15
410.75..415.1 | 0.03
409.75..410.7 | 0.09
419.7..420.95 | 0.01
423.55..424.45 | -0.05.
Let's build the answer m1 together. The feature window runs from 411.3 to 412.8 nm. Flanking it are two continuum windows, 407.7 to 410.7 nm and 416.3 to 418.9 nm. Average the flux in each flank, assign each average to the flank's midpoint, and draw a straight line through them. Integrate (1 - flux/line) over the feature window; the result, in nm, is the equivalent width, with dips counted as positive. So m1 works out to -0.061 nm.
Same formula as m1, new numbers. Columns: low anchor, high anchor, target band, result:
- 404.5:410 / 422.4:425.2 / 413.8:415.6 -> 0.11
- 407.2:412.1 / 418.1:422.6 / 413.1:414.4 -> 0.07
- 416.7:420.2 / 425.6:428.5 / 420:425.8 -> -0.09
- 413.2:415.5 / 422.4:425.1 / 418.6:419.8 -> 0.01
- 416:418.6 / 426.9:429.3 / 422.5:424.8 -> -0.10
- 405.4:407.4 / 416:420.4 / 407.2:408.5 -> -0.12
